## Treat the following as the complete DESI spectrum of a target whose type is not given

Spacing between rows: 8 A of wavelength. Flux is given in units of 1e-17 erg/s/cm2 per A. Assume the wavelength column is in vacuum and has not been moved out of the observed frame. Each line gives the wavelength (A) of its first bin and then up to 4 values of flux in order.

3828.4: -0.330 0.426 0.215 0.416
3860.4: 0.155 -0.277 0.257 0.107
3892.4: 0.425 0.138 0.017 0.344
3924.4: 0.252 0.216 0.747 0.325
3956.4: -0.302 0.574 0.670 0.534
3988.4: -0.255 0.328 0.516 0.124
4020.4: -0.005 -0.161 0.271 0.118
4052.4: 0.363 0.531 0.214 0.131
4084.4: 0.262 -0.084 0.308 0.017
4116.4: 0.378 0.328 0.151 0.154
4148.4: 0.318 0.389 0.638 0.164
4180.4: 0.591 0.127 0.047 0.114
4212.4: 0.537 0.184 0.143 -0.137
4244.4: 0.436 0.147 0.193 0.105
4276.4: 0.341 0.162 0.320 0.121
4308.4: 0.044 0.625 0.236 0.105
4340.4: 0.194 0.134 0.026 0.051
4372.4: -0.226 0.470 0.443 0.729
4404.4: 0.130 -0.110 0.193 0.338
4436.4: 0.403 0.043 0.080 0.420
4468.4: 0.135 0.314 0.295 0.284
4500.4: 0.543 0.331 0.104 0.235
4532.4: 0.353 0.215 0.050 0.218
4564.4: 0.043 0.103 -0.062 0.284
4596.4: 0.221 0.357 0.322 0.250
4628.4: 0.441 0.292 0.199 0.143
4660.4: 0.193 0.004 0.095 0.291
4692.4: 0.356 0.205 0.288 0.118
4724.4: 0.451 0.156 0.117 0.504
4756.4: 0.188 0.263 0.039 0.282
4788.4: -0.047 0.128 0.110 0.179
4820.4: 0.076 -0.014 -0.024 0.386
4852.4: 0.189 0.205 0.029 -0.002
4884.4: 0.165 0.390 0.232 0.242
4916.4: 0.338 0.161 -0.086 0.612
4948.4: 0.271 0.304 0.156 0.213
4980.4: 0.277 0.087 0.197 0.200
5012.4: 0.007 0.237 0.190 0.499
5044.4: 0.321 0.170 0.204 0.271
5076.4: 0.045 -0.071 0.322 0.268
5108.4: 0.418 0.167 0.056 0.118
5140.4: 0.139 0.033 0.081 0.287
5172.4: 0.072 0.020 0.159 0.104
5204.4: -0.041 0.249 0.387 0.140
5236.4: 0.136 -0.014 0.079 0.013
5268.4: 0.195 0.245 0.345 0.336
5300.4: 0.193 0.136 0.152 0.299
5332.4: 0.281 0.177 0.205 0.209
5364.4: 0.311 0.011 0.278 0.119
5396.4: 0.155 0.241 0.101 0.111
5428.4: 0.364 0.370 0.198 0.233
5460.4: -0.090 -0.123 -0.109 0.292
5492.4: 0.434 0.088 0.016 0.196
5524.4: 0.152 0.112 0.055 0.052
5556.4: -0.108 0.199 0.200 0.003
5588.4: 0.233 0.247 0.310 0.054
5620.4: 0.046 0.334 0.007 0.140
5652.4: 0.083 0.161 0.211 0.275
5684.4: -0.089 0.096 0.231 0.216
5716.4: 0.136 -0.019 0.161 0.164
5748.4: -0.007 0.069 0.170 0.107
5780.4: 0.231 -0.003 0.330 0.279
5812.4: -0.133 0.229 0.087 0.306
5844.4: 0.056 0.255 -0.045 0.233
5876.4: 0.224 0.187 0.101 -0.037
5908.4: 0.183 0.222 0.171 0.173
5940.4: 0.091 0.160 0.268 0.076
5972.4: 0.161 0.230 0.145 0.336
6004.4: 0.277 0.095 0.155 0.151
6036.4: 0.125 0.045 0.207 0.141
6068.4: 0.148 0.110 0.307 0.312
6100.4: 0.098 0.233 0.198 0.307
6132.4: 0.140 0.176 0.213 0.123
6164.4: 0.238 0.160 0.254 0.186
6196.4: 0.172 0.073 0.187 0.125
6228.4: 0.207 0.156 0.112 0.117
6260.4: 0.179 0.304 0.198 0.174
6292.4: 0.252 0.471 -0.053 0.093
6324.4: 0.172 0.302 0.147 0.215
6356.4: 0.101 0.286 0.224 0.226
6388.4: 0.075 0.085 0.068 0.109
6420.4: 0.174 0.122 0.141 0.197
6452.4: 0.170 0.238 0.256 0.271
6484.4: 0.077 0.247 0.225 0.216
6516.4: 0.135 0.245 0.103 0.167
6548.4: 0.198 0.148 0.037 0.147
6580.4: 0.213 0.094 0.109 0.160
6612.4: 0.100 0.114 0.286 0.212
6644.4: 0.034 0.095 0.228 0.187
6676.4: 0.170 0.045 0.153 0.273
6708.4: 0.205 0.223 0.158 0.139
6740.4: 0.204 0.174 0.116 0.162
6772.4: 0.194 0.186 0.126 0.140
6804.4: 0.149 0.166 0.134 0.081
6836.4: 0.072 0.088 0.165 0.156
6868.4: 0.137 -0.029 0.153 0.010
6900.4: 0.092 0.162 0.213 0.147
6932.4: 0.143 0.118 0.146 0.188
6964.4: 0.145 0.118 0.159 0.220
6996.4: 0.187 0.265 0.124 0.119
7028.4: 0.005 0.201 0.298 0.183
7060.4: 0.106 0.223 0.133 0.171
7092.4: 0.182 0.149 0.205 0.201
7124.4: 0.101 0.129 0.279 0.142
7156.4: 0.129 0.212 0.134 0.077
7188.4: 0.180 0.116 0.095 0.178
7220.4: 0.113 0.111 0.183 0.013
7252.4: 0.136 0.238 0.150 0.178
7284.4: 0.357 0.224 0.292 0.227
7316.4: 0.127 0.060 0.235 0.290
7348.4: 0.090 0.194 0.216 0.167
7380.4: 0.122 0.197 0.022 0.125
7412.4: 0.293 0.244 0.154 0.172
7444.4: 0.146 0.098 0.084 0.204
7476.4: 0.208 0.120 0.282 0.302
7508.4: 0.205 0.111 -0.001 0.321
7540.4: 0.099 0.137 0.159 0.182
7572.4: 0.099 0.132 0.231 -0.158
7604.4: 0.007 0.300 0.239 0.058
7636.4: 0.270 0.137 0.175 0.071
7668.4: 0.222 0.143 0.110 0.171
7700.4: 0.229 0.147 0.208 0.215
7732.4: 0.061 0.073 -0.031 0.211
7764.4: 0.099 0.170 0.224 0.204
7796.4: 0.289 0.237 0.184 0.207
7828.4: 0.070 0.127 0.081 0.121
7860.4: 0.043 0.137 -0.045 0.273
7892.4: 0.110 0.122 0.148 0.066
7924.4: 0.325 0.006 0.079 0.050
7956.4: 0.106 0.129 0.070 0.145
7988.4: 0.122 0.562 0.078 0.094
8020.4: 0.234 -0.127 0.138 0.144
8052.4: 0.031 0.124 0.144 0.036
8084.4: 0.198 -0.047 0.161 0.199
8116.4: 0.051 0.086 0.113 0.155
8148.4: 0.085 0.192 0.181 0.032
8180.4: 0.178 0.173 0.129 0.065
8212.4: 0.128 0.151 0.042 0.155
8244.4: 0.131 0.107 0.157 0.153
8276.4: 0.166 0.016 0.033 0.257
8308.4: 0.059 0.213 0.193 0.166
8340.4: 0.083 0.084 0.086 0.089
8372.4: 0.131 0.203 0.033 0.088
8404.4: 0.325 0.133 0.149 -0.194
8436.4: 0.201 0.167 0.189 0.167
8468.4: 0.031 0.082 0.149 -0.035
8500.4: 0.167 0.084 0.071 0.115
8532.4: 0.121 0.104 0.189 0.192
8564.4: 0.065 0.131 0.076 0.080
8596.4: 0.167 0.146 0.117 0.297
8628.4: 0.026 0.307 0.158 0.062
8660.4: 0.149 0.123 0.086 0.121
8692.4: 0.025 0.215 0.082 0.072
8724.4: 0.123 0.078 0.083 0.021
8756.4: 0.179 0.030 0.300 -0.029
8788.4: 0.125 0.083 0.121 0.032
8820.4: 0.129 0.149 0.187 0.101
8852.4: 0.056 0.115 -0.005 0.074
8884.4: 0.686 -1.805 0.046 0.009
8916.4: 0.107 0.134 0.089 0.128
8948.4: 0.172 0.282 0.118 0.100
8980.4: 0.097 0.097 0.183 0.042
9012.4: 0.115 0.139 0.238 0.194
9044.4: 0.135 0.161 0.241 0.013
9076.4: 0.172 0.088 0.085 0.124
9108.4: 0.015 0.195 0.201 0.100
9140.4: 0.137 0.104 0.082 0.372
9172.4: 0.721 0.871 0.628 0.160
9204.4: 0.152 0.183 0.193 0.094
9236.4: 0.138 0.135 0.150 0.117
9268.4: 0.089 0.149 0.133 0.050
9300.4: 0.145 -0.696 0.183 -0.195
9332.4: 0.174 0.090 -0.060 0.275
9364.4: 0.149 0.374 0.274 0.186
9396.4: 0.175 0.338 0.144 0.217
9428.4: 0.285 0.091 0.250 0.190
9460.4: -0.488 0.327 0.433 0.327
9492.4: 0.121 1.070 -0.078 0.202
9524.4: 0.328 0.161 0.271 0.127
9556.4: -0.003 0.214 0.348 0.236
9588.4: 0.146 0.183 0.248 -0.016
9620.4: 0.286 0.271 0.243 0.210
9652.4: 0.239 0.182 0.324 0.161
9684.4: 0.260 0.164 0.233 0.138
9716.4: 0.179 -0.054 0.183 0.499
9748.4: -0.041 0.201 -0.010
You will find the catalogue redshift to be 1.462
